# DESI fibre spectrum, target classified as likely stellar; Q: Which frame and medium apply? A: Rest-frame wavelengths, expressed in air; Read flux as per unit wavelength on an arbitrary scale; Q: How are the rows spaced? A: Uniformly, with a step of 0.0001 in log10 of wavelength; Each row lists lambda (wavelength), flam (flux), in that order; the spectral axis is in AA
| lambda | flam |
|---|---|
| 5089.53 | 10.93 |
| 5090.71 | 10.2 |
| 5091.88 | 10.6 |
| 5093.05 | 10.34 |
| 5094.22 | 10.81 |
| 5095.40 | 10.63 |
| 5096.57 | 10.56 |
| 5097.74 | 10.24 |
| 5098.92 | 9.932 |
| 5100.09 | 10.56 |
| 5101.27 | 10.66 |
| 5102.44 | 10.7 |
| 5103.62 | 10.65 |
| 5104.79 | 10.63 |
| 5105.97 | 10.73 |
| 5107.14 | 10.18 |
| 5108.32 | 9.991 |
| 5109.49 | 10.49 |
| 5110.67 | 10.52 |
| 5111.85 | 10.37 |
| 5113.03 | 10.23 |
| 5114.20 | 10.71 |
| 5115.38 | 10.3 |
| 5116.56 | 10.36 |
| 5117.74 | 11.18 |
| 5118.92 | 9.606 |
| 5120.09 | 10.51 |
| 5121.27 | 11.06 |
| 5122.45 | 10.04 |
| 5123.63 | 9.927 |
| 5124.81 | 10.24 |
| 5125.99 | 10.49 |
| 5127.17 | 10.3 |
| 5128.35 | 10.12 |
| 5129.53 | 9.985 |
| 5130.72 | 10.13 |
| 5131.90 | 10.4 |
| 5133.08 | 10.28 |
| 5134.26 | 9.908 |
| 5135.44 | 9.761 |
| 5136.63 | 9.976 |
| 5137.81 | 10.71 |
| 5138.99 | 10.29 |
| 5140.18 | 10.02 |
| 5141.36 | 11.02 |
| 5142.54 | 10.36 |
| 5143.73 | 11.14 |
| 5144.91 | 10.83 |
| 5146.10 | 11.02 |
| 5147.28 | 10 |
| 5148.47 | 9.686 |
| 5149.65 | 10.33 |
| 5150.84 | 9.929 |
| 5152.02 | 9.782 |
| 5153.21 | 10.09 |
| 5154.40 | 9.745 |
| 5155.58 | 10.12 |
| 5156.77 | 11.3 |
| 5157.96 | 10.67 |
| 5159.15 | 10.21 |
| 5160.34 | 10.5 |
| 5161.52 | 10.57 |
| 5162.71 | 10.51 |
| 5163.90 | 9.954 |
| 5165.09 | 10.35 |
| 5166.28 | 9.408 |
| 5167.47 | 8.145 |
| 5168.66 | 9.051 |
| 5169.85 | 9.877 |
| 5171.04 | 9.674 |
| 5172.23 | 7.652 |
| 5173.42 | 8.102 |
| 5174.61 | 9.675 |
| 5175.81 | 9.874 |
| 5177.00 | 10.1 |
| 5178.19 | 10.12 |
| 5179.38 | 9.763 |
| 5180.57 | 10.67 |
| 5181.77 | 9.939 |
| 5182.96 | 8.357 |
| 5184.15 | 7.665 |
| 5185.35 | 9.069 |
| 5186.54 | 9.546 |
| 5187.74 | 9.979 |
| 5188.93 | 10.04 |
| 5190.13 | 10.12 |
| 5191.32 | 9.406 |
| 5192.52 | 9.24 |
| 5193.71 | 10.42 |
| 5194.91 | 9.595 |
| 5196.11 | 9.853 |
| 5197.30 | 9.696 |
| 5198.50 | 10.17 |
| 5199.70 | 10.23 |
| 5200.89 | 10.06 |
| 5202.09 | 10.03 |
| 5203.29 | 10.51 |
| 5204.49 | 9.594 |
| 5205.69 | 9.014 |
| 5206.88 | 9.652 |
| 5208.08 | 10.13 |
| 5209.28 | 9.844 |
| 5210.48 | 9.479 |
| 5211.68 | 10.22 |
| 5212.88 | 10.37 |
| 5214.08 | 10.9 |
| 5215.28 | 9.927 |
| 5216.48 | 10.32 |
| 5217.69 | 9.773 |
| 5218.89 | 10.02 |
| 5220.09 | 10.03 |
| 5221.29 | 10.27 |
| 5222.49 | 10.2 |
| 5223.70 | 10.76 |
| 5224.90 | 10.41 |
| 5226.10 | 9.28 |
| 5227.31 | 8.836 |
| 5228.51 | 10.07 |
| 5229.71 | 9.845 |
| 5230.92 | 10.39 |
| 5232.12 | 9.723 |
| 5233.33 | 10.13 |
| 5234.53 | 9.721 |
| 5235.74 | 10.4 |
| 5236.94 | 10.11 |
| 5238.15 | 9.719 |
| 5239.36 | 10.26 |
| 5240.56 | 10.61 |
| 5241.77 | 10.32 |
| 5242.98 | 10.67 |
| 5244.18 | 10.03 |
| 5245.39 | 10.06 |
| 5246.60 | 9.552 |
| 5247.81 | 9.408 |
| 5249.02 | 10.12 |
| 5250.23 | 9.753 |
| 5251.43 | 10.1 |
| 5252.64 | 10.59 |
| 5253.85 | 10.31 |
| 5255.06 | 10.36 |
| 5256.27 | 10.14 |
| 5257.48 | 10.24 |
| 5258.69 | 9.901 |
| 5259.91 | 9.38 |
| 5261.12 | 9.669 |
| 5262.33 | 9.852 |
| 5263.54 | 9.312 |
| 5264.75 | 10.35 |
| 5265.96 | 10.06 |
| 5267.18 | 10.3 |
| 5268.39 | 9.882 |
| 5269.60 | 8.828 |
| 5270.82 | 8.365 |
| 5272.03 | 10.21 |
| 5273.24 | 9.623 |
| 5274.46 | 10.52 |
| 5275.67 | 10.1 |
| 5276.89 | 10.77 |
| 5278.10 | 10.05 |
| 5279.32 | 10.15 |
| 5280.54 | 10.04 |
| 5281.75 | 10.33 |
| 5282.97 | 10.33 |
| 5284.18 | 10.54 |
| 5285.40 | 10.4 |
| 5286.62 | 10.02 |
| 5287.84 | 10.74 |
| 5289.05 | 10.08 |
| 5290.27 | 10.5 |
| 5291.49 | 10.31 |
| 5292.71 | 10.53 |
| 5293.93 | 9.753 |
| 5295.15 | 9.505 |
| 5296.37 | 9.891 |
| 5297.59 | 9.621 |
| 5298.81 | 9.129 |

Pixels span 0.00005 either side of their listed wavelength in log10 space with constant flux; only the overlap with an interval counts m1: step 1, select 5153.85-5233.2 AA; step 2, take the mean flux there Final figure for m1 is 9.84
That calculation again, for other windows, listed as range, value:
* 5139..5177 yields 9.99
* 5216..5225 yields 10.2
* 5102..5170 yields 10.3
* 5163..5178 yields 9.37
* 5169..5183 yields 9.52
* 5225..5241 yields 9.94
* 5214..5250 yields 10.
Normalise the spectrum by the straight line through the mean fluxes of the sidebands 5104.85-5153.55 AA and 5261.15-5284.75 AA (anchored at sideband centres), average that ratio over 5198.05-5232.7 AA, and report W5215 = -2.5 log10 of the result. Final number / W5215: 0.01 mag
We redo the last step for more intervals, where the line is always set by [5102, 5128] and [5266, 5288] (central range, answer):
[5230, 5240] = 0.01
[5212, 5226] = -0.01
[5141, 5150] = -0.02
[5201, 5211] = 0.04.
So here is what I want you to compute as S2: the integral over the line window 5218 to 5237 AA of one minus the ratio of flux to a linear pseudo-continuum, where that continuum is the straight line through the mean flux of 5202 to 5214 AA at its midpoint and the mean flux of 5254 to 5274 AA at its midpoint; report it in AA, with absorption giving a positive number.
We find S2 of -0.24 AA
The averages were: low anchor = 9.92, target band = 10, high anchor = 9.79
